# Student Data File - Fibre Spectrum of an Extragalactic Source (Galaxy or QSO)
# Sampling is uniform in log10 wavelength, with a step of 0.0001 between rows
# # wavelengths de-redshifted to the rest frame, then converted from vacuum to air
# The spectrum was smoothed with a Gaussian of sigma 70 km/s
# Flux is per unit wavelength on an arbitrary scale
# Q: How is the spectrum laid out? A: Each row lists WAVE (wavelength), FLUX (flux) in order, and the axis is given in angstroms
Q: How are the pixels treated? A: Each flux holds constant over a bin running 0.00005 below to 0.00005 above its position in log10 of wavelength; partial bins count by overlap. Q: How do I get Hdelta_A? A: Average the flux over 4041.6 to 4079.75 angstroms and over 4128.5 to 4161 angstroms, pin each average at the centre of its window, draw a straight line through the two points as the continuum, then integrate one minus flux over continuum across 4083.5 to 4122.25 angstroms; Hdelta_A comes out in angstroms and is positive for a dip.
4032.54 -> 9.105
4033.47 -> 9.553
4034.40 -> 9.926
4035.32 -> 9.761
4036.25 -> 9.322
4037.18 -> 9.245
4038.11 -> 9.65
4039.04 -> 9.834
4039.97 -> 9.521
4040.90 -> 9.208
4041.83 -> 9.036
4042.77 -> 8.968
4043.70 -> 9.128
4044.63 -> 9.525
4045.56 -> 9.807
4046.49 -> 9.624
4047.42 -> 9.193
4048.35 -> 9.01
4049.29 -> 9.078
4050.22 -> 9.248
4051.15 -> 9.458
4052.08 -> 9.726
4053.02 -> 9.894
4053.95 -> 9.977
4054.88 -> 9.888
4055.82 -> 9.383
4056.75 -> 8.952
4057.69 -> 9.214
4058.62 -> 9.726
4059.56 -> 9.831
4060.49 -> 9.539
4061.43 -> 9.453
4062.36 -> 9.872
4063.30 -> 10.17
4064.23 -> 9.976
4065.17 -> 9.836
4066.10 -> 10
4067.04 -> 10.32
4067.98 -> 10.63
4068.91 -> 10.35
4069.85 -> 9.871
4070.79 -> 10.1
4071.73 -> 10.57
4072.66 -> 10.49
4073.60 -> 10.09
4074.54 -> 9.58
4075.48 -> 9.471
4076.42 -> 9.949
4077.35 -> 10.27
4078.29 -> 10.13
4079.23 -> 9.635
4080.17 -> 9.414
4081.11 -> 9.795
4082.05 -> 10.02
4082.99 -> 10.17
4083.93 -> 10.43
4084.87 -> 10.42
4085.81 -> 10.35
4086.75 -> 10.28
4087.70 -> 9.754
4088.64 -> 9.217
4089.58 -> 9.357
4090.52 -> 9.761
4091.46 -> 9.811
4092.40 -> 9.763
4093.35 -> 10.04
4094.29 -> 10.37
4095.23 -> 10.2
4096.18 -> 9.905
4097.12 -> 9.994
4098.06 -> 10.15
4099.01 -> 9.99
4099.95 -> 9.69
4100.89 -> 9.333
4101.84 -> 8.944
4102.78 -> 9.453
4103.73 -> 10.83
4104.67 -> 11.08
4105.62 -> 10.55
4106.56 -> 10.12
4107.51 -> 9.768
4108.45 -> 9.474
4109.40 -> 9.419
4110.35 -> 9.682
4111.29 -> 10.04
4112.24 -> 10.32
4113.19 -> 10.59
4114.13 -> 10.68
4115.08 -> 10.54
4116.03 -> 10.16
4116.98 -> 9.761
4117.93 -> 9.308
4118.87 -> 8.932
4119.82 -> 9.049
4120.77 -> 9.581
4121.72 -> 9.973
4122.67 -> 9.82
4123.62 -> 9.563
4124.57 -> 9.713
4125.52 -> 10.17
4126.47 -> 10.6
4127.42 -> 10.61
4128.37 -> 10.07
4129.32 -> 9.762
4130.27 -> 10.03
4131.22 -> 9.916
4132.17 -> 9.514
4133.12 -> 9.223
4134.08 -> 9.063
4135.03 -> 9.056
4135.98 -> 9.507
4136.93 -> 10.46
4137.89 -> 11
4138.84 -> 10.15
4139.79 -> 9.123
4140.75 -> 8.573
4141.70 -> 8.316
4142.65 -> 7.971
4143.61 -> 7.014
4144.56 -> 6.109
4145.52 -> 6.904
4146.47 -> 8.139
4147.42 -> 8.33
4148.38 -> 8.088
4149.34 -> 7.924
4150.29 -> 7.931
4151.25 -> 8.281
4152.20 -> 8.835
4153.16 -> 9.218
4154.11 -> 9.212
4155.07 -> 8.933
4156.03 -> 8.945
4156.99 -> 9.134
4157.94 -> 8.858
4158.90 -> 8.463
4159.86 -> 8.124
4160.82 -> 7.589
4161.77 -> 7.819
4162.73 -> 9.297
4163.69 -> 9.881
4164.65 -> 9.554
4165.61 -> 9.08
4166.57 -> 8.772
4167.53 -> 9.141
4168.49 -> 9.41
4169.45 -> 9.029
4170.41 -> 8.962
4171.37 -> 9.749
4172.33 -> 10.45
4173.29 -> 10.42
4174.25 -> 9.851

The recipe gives -2.8 angstroms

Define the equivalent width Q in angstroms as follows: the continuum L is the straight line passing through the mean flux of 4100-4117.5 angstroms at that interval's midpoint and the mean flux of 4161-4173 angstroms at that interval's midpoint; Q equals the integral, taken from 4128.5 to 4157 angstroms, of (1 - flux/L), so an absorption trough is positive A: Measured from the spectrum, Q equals 2.2 angstroms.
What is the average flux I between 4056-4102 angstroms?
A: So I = 9.9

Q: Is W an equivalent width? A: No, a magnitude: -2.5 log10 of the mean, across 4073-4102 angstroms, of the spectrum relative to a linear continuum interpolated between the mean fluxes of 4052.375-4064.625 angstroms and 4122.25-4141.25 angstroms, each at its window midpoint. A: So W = -0.02 mag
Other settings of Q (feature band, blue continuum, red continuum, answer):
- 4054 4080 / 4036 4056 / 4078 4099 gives -0.5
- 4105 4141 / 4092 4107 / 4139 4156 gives -2.8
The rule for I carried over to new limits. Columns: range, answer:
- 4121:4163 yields 8.99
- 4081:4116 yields 10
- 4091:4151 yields 9.52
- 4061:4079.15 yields 10.1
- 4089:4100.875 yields 9.9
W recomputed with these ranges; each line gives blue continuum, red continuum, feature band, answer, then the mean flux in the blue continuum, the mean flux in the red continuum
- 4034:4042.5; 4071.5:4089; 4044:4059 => 0.02 mag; 9.48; 10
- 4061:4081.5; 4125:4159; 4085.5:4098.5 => -0.02 mag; 10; 8.99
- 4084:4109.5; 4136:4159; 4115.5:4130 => -0.06 mag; 9.94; 8.6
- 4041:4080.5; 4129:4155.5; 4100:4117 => -0.10 mag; 9.72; 8.8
